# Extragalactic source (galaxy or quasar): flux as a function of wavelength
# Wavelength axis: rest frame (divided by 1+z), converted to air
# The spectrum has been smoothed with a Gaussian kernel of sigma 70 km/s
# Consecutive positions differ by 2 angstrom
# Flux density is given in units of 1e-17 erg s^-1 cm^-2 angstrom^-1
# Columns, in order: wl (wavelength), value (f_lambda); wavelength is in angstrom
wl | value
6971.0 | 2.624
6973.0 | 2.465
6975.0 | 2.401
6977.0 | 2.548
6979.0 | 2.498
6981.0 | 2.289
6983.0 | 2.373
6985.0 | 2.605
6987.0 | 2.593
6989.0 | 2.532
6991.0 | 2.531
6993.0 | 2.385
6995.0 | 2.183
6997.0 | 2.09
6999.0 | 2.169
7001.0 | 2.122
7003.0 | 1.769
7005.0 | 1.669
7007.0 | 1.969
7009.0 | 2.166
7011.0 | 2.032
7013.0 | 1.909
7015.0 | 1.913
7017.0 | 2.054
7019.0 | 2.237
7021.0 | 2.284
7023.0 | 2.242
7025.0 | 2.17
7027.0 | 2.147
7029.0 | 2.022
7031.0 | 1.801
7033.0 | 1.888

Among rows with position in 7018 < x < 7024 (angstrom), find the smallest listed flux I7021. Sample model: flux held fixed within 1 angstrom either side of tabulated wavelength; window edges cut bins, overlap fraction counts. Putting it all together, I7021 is 2.237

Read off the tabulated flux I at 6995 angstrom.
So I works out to 2.183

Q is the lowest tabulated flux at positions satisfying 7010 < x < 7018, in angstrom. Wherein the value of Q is 1.909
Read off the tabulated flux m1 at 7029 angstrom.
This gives 2.022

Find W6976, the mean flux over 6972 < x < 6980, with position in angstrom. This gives 2.48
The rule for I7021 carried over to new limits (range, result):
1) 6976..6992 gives 2.289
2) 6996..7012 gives 1.669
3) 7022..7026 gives 2.17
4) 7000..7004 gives 1.769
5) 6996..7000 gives 2.09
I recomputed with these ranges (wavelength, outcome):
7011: 2.032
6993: 2.385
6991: 2.531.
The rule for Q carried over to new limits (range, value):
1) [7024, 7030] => 2.022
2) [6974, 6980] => 2.401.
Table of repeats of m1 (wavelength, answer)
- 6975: 2.401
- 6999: 2.169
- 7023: 2.242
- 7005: 1.669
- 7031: 1.801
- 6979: 2.498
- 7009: 2.166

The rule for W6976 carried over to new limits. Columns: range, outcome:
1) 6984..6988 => 2.6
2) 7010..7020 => 2.03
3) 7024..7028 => 2.16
